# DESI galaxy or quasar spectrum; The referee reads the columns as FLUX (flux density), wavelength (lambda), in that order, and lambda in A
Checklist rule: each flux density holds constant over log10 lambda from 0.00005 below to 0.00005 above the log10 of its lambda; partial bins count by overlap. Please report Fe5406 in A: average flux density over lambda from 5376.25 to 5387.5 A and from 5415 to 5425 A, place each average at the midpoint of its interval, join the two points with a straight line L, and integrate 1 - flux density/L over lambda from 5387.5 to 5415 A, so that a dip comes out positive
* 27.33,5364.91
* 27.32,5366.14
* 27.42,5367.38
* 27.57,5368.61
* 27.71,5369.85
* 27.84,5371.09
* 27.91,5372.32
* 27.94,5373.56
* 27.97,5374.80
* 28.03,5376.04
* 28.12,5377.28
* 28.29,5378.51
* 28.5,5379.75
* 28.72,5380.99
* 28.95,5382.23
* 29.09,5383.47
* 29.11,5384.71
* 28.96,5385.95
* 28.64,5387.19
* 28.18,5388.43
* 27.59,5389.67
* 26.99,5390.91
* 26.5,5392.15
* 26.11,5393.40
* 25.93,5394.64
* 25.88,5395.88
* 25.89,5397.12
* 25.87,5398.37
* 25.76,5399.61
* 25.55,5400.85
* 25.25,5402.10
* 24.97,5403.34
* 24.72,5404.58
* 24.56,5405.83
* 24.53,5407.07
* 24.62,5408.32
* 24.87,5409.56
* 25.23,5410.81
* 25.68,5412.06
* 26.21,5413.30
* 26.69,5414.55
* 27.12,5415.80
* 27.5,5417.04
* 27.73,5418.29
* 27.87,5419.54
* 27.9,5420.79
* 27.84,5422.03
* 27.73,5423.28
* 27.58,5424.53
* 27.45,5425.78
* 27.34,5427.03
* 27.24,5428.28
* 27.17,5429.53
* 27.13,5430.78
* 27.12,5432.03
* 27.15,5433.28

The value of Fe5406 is 2.3 A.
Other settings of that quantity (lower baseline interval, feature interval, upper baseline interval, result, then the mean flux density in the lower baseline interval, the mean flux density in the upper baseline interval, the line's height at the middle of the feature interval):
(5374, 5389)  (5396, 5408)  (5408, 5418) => 0.76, 28.5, 26.1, 26.9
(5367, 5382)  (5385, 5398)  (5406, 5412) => -0.30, 28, 24.9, 26.5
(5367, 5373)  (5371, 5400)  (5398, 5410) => -1.21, 27.7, 25.1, 26.5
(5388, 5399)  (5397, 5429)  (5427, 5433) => 0.68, 26.5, 27.2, 26.9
